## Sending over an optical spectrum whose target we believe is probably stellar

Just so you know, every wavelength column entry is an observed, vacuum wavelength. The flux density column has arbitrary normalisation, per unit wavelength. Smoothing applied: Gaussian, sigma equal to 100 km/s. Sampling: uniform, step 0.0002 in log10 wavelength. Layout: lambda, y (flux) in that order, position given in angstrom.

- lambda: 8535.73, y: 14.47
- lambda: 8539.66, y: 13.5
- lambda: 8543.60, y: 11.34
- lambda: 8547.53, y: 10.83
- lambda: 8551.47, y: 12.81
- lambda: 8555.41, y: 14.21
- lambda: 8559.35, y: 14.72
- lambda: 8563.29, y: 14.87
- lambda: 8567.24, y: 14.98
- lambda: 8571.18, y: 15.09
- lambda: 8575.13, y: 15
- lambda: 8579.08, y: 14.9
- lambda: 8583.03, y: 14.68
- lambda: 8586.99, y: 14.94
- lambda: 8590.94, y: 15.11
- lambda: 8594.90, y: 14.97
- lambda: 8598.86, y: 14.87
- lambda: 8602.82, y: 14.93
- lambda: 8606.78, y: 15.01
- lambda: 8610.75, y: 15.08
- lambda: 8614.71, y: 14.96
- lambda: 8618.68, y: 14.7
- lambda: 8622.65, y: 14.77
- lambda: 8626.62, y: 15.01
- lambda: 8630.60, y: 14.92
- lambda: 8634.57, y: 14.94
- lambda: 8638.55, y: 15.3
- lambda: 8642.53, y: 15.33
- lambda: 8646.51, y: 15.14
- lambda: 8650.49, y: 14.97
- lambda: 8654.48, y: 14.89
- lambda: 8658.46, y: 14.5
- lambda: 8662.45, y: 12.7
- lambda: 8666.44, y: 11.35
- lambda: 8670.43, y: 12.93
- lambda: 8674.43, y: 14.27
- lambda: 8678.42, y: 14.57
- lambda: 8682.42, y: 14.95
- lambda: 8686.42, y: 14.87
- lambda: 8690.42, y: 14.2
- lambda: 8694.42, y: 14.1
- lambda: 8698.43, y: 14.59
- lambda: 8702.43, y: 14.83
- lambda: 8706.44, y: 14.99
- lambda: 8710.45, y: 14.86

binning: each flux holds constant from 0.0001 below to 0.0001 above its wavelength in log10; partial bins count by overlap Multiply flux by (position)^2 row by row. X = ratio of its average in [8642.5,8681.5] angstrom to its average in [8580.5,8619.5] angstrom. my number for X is 0.95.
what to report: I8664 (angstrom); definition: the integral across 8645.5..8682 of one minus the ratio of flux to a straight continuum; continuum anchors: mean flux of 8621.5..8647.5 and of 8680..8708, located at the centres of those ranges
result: 2.26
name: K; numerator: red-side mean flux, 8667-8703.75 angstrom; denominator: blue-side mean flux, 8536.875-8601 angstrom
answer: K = 1.00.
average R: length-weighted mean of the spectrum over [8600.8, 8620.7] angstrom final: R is 14.9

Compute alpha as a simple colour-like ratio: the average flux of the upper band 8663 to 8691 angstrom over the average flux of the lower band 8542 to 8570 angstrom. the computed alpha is 1.0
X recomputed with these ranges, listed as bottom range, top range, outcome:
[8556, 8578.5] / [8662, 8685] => 0.93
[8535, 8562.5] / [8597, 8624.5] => 1.15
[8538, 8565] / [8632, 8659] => 1.17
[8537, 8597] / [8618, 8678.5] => 1.04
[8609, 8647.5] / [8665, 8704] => 0.95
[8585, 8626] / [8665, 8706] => 0.96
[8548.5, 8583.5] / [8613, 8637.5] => 1.04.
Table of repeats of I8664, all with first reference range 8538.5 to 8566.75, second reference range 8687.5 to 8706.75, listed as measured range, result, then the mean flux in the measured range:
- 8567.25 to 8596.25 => -3.1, 15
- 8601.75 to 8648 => -3.7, 15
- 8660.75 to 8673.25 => 1.6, 12.4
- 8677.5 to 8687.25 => -0.3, 14.8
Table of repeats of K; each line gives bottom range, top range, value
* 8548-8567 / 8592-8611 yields 1.07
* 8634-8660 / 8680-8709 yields 0.98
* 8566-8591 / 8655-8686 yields 0.92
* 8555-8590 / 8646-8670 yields 0.93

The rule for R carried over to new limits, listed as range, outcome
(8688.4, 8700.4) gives 14.3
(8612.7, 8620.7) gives 14.8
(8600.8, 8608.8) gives 15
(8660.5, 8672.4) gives 12.3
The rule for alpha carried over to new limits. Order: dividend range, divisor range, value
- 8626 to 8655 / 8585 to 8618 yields 1.01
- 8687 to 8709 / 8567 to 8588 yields 0.98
